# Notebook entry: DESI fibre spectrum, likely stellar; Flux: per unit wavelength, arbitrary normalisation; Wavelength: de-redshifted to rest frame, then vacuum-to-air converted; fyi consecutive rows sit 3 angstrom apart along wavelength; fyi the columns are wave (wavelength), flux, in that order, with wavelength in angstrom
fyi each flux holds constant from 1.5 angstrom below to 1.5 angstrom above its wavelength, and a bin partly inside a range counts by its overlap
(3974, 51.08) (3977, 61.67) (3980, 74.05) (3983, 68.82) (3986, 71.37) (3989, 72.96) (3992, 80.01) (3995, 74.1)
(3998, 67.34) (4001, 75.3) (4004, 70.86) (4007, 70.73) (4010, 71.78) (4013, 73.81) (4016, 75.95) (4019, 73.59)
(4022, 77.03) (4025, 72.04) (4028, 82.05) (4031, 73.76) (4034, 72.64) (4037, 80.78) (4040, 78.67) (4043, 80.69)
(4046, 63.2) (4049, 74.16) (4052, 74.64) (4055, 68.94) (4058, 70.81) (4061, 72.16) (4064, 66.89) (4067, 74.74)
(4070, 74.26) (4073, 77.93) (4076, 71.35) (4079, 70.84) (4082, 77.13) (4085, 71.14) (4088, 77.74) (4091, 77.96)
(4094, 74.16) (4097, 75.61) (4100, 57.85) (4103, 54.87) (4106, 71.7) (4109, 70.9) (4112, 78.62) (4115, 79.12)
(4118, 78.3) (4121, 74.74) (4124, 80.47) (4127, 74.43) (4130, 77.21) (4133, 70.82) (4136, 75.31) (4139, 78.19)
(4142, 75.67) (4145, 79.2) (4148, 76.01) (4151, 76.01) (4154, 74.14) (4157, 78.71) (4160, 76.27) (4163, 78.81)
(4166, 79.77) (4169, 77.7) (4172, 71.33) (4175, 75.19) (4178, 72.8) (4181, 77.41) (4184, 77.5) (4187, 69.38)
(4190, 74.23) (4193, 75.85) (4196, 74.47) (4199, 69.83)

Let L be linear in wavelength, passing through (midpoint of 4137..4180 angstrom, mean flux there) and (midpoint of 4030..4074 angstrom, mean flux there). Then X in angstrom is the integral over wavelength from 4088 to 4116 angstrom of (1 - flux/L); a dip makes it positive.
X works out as 1.3 angstrom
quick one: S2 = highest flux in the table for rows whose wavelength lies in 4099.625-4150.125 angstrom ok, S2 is 80.47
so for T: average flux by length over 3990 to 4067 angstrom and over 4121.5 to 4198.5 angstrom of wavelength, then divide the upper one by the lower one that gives 1.03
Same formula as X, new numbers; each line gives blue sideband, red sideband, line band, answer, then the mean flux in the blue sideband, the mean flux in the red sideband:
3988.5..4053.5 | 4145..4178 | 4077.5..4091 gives 0.1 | 74.4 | 76.4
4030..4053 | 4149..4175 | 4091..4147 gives 1.5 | 74.8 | 76.5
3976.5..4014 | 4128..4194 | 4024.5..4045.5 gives -1.1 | 72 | 75.8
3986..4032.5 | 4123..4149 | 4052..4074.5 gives 0.8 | 74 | 76.3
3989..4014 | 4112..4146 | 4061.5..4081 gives 0.6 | 73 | 76.7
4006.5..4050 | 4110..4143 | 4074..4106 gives 2.1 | 74.8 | 76.6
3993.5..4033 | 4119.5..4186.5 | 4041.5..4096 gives 1.0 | 73.7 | 76.2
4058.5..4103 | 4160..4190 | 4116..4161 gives -1.3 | 72.2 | 75.5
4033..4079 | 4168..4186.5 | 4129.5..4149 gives -0.4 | 73.4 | 74.9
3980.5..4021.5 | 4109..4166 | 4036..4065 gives 0.5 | 72.9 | 76.7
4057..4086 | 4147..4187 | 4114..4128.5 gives -0.6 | 72.8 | 76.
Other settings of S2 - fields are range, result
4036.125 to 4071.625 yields 80.78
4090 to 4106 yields 77.96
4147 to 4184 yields 79.77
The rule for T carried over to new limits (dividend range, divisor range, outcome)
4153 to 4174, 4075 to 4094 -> 1.03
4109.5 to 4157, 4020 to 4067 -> 1.03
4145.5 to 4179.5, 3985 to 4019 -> 1.04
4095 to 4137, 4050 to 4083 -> 1.00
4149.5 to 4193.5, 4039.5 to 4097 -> 1.03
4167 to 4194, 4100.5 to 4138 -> 1.02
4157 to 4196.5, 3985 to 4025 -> 1.03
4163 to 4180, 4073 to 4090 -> 1.02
